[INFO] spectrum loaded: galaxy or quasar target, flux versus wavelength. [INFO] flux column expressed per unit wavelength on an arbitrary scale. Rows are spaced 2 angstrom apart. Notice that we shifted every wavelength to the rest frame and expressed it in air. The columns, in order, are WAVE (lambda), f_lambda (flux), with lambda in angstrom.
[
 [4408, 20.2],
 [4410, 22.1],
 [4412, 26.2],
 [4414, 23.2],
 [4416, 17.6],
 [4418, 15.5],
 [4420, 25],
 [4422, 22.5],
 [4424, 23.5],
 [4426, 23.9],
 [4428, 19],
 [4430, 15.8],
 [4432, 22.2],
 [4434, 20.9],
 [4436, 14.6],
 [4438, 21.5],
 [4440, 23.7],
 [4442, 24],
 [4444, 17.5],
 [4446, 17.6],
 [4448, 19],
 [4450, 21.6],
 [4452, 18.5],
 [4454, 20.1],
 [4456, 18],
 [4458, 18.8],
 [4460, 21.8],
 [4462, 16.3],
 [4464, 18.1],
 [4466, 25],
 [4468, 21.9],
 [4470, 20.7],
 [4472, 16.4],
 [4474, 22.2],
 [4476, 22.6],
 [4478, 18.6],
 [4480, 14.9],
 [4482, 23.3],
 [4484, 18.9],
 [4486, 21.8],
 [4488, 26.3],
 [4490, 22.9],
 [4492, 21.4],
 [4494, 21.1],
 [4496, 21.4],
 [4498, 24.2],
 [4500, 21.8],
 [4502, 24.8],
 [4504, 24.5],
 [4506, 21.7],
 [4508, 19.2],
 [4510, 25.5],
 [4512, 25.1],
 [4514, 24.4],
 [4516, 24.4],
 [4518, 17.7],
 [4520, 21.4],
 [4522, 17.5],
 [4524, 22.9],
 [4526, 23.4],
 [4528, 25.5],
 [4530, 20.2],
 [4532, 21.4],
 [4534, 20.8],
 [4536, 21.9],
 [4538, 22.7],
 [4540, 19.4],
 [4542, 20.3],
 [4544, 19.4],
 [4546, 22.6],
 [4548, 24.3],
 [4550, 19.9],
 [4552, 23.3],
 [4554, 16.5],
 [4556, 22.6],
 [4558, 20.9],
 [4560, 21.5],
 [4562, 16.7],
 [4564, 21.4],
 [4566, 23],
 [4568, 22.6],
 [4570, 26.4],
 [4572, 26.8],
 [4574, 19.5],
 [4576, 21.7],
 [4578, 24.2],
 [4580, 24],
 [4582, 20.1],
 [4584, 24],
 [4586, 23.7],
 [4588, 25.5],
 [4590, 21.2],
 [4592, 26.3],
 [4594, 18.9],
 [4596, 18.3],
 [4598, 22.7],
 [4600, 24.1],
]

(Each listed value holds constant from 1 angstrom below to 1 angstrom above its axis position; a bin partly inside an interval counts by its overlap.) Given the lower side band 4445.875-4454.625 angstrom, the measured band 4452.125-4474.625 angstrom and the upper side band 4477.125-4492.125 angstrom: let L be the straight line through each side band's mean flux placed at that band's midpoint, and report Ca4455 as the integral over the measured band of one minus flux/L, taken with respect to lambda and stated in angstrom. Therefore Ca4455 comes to 0.27 angstrom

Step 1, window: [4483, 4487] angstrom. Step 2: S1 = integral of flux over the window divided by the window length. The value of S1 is 20.4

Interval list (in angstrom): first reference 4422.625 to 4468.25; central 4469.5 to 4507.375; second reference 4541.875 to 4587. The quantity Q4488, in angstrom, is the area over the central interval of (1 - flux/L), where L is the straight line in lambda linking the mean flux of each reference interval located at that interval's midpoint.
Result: -1.3 angstrom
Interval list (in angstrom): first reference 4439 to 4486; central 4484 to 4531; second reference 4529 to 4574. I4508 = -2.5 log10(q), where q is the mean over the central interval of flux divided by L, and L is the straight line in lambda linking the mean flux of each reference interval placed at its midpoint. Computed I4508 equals -0.09 mag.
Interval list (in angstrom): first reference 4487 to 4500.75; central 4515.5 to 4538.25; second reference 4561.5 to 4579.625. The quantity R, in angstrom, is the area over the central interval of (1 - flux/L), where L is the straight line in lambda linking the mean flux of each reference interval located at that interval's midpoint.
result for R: 1.2 angstrom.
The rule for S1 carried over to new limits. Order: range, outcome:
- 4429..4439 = 19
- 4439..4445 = 21.7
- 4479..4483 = 19.1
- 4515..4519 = 21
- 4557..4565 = 20.1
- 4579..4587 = 23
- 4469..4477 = 20.5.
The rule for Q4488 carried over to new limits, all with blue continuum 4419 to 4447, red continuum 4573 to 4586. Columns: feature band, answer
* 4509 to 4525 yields -0.5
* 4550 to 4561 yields 0.6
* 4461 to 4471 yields 0.4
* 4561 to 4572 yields -0.1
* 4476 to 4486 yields 0.8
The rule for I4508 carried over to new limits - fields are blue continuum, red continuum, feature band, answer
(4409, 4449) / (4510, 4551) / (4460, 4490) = 0.033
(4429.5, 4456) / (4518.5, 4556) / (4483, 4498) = -0.080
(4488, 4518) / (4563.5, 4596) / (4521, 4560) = 0.079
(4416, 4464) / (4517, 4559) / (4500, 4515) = -0.132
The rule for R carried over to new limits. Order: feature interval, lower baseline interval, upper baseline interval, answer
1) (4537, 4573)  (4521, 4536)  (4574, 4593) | 1.2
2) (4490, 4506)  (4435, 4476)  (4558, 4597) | -1.5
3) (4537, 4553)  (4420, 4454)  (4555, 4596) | 0.4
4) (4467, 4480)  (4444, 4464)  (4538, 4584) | -0.3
